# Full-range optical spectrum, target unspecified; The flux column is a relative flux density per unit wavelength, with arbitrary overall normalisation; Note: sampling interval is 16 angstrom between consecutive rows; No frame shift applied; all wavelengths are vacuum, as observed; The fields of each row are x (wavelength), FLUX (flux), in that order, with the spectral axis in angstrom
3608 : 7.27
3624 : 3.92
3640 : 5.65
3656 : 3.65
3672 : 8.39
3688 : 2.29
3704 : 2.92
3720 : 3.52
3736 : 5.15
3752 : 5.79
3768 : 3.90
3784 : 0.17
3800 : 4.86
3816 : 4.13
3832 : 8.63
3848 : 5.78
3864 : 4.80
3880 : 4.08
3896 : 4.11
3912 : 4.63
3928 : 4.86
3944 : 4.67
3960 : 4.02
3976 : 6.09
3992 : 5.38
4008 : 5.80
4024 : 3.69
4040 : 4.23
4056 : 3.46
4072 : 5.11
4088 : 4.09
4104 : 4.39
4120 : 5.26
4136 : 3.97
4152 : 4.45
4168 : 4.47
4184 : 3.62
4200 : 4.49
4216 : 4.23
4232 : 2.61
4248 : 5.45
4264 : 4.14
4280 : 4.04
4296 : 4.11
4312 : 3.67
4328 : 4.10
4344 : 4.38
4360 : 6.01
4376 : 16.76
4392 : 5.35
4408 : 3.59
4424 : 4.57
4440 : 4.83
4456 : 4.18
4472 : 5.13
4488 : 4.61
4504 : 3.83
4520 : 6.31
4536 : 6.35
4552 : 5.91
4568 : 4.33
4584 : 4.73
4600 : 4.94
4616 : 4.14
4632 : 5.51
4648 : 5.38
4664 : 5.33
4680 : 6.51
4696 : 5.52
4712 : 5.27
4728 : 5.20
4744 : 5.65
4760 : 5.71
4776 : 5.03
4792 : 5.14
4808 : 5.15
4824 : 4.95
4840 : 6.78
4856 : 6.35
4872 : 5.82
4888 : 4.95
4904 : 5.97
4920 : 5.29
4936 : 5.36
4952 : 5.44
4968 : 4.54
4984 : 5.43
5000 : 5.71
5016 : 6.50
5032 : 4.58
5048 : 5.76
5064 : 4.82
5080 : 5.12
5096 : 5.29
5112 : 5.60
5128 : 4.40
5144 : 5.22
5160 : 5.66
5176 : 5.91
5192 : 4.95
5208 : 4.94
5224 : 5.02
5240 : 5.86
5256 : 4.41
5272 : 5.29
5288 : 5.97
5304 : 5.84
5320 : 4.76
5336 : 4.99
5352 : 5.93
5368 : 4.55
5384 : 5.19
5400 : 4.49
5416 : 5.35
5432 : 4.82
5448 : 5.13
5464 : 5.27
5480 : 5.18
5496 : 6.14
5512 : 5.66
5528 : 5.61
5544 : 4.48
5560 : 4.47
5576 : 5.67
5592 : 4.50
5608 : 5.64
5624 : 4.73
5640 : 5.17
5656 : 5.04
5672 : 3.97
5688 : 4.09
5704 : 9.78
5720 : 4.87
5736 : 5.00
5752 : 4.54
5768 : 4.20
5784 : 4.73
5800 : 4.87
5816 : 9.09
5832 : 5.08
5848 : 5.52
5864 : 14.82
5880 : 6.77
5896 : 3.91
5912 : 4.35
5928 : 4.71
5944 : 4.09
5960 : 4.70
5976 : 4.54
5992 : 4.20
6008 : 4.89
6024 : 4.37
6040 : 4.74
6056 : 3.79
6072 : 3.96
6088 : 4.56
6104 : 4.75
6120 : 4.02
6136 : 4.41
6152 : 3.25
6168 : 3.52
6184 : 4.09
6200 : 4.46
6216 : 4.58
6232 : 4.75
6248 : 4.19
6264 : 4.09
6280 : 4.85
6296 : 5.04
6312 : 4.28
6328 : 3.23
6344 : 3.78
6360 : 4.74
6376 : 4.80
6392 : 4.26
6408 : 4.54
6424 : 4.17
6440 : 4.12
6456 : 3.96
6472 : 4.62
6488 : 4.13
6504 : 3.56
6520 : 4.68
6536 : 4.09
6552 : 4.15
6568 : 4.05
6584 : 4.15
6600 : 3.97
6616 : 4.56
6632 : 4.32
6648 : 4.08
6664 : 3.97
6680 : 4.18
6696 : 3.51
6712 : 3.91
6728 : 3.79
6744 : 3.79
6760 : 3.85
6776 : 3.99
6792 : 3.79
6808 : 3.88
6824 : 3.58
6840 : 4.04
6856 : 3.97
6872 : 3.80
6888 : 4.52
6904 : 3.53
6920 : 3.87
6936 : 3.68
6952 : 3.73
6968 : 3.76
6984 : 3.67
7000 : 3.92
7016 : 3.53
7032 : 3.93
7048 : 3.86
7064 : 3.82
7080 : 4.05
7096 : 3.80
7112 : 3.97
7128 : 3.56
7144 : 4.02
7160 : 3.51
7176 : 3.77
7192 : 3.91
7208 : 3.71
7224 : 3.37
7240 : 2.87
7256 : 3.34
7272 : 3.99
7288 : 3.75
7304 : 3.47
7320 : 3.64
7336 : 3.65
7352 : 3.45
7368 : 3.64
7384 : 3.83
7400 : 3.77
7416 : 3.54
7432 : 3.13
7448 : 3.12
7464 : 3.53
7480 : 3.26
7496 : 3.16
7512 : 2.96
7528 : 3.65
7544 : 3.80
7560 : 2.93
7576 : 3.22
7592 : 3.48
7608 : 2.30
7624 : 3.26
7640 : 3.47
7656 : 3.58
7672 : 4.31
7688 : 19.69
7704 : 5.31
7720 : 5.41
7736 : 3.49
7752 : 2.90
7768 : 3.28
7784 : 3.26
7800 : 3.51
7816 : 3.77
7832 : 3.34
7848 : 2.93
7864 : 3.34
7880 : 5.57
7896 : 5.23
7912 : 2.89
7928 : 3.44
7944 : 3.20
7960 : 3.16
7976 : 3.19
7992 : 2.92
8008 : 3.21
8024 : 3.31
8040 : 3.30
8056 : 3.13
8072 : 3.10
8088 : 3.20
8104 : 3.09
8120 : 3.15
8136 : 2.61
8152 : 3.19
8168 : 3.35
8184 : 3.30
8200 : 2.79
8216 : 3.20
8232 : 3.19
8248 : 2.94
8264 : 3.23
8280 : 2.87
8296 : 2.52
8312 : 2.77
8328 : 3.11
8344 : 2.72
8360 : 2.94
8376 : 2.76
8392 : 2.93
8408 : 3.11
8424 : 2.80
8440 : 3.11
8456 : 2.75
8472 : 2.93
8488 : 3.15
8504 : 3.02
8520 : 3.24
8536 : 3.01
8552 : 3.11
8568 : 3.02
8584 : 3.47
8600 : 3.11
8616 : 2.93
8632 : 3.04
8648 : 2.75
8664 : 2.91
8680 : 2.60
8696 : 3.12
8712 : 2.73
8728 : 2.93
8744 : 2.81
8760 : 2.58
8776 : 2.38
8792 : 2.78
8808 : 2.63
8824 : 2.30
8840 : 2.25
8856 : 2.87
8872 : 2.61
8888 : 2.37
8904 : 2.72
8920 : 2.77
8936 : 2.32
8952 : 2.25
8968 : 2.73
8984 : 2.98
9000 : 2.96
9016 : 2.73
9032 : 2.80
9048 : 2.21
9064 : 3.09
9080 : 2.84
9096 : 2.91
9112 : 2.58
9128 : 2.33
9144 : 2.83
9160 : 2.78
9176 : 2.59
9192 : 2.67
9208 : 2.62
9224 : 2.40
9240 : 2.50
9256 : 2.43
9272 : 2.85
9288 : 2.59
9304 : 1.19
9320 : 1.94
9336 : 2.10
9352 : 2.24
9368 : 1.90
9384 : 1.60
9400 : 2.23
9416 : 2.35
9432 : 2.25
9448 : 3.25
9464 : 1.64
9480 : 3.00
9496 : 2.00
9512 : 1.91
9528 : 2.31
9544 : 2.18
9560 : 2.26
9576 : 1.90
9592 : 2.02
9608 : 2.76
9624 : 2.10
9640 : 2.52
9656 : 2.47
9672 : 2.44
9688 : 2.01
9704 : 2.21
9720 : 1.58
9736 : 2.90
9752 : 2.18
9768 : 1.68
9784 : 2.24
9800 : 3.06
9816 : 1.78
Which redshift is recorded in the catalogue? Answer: 0.172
